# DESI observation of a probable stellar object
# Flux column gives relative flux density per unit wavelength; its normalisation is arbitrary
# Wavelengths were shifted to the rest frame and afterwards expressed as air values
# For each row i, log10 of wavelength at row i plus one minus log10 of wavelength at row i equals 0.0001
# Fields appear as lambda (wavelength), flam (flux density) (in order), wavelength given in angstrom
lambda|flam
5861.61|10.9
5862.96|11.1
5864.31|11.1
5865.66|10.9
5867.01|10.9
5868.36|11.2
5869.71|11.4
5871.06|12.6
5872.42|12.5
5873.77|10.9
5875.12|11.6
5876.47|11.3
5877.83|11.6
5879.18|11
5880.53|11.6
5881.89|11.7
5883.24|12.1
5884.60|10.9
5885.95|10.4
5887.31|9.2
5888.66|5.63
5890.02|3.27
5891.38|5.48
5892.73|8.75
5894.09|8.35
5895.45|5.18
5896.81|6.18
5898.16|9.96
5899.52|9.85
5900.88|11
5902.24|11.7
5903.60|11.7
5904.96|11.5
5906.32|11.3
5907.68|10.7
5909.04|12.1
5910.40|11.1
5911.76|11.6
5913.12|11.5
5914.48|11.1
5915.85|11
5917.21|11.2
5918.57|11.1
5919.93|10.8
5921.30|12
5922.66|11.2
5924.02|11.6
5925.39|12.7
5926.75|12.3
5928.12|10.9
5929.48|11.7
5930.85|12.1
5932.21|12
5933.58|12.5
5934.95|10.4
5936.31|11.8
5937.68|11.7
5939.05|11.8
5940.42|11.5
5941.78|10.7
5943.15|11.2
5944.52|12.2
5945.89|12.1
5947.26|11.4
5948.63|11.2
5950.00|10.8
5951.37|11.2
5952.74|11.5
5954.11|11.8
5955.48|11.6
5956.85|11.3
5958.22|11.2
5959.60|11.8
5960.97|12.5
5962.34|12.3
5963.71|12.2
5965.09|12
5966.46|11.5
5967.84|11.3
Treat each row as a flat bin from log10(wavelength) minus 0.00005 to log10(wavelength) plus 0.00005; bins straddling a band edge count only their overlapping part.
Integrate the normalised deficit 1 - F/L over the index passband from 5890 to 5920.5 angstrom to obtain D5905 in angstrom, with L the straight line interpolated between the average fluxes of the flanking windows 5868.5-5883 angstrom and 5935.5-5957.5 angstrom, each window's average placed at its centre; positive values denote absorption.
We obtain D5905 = 4.16 angstrom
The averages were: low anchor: 11.6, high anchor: 11.5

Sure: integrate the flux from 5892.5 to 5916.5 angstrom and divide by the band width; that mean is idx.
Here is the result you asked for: 10.3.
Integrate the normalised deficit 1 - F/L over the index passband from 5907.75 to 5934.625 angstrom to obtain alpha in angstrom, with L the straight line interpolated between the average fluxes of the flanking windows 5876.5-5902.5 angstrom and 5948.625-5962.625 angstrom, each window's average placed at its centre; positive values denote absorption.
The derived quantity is -3.3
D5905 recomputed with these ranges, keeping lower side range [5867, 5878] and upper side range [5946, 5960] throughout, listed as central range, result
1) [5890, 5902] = 3.73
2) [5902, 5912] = 0.05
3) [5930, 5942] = -0.22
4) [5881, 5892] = 2.76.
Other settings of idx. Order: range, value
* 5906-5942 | 11.5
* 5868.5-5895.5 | 9.9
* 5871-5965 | 10.9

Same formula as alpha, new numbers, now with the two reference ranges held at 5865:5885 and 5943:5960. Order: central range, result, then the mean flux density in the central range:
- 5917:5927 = -0.1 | 11.6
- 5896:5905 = 1.1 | 10.1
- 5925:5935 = -0.4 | 11.9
